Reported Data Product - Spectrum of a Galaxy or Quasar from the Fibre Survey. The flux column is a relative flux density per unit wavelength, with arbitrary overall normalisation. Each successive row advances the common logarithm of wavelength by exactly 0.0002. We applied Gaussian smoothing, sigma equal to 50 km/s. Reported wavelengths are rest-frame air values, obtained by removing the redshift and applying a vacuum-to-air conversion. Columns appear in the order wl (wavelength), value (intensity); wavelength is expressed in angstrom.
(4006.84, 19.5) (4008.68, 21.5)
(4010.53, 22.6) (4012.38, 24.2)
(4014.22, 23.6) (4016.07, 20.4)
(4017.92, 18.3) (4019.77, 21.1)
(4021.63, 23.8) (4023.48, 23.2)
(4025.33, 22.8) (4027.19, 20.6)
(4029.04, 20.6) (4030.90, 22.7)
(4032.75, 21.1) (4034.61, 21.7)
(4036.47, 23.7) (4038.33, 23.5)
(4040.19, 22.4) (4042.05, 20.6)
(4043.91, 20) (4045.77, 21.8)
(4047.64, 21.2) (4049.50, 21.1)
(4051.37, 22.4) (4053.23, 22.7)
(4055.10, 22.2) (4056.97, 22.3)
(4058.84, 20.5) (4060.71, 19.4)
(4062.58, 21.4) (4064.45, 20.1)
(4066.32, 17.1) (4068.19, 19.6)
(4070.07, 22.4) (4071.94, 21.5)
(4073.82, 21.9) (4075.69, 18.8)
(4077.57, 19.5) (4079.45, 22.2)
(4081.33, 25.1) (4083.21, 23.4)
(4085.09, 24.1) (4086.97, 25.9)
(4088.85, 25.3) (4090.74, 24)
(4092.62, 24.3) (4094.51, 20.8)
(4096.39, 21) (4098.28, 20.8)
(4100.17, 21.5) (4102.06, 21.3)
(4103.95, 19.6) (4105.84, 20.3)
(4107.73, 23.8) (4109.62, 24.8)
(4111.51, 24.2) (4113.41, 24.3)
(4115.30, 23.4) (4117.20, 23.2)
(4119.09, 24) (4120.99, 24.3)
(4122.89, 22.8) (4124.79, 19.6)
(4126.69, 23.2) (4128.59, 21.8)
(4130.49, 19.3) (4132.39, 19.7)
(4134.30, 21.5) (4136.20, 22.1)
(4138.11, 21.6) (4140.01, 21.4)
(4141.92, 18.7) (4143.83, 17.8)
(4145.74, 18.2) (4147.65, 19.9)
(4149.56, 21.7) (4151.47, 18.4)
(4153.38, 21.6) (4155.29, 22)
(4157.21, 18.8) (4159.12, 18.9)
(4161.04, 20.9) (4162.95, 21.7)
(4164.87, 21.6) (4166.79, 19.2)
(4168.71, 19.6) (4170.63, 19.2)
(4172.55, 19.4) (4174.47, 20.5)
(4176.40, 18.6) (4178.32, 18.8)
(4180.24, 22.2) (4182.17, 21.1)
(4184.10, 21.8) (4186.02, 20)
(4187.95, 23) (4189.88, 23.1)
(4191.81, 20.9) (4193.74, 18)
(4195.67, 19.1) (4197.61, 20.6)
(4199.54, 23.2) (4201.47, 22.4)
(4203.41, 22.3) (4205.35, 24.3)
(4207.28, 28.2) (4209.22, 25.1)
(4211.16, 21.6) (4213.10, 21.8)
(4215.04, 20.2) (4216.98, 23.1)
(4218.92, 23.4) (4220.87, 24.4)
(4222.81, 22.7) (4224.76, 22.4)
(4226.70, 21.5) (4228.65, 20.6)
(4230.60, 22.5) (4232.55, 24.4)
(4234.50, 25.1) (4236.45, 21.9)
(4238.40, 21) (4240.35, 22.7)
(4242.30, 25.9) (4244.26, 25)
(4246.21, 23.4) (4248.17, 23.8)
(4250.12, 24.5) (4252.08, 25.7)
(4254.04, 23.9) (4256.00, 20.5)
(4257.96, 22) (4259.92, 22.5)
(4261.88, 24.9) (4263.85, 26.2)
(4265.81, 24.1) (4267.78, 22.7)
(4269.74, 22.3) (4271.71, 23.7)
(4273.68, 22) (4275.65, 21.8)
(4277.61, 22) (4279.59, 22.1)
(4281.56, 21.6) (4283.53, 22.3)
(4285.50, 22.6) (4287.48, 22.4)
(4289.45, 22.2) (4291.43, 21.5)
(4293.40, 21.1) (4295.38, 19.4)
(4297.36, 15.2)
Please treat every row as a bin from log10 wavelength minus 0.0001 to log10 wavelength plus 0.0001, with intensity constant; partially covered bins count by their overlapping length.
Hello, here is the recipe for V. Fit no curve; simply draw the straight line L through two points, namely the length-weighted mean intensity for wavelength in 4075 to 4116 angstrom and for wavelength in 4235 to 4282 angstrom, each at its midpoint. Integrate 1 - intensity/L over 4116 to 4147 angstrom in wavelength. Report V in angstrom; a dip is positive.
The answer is 2.2 angstrom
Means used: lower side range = 22.7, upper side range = 23.2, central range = 21.2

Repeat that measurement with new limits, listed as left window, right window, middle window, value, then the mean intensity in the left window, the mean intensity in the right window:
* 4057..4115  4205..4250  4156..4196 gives 4.3 angstrom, 22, 23.3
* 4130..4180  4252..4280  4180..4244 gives -2.6 angstrom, 20.1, 23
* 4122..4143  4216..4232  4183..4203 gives 0.8 angstrom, 21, 22.6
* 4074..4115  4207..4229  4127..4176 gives 5.3 angstrom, 22.6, 22.8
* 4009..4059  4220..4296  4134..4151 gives 1.6 angstrom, 21.9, 22.9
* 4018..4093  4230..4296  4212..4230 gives 0.4 angstrom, 21.9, 23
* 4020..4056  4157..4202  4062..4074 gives 0.7 angstrom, 22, 20.5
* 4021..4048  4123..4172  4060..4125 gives -3.3 angstrom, 22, 20.4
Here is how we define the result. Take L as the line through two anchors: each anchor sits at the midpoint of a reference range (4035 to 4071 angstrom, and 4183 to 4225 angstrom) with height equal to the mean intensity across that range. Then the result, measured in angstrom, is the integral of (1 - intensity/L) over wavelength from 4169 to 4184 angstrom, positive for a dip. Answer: 1.4 angstrom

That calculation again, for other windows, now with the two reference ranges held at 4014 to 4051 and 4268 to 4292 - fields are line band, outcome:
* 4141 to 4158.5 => 1.82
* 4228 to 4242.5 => -0.51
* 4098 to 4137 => -0.57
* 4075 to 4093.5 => -1.29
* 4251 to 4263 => -0.60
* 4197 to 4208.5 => -0.81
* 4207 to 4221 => -0.70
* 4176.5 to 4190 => 0.54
